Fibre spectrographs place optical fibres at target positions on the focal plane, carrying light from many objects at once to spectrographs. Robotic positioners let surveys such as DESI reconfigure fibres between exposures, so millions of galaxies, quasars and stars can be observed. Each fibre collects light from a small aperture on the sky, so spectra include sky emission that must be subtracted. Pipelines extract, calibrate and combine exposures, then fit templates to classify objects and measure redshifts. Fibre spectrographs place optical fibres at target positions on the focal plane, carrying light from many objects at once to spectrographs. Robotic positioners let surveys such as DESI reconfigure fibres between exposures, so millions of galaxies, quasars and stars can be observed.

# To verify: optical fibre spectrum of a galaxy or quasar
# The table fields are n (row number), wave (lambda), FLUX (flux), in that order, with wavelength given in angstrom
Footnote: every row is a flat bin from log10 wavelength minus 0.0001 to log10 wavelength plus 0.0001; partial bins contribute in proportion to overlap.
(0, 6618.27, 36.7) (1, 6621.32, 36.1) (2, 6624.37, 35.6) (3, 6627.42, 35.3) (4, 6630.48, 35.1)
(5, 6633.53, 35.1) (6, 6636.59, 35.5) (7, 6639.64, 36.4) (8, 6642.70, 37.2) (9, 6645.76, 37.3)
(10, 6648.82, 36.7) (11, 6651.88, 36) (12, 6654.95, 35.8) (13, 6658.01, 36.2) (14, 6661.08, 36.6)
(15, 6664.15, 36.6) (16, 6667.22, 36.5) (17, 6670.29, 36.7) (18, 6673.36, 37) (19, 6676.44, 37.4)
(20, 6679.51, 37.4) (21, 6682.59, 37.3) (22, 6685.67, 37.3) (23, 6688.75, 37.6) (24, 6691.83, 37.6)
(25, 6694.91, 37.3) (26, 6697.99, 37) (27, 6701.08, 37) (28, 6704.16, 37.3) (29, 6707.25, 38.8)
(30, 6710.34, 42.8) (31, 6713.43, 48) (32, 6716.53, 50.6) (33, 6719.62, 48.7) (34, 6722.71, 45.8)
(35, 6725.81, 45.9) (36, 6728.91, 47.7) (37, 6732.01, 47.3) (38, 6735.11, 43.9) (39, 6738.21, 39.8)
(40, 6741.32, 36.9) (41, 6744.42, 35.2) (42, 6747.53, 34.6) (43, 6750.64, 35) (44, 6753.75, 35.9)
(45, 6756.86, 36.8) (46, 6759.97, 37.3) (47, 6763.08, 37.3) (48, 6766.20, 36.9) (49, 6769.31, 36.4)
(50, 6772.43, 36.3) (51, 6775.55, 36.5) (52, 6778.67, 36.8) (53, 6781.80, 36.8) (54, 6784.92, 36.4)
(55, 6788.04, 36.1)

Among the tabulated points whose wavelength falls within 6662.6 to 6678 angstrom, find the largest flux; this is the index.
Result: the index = 37.4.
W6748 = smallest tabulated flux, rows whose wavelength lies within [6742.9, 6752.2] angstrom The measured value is 34.6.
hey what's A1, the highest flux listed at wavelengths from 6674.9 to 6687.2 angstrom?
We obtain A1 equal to 37.4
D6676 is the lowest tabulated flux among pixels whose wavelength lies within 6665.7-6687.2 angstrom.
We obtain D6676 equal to 36.5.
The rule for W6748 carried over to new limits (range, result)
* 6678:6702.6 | 37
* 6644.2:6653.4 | 36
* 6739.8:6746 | 35.2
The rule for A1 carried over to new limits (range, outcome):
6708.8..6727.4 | 50.6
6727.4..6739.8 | 47.7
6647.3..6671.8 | 36.7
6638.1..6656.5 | 37.3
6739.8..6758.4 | 36.9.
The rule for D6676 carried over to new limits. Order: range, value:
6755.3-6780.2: 36.3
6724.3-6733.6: 45.9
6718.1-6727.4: 45.8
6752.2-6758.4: 35.9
